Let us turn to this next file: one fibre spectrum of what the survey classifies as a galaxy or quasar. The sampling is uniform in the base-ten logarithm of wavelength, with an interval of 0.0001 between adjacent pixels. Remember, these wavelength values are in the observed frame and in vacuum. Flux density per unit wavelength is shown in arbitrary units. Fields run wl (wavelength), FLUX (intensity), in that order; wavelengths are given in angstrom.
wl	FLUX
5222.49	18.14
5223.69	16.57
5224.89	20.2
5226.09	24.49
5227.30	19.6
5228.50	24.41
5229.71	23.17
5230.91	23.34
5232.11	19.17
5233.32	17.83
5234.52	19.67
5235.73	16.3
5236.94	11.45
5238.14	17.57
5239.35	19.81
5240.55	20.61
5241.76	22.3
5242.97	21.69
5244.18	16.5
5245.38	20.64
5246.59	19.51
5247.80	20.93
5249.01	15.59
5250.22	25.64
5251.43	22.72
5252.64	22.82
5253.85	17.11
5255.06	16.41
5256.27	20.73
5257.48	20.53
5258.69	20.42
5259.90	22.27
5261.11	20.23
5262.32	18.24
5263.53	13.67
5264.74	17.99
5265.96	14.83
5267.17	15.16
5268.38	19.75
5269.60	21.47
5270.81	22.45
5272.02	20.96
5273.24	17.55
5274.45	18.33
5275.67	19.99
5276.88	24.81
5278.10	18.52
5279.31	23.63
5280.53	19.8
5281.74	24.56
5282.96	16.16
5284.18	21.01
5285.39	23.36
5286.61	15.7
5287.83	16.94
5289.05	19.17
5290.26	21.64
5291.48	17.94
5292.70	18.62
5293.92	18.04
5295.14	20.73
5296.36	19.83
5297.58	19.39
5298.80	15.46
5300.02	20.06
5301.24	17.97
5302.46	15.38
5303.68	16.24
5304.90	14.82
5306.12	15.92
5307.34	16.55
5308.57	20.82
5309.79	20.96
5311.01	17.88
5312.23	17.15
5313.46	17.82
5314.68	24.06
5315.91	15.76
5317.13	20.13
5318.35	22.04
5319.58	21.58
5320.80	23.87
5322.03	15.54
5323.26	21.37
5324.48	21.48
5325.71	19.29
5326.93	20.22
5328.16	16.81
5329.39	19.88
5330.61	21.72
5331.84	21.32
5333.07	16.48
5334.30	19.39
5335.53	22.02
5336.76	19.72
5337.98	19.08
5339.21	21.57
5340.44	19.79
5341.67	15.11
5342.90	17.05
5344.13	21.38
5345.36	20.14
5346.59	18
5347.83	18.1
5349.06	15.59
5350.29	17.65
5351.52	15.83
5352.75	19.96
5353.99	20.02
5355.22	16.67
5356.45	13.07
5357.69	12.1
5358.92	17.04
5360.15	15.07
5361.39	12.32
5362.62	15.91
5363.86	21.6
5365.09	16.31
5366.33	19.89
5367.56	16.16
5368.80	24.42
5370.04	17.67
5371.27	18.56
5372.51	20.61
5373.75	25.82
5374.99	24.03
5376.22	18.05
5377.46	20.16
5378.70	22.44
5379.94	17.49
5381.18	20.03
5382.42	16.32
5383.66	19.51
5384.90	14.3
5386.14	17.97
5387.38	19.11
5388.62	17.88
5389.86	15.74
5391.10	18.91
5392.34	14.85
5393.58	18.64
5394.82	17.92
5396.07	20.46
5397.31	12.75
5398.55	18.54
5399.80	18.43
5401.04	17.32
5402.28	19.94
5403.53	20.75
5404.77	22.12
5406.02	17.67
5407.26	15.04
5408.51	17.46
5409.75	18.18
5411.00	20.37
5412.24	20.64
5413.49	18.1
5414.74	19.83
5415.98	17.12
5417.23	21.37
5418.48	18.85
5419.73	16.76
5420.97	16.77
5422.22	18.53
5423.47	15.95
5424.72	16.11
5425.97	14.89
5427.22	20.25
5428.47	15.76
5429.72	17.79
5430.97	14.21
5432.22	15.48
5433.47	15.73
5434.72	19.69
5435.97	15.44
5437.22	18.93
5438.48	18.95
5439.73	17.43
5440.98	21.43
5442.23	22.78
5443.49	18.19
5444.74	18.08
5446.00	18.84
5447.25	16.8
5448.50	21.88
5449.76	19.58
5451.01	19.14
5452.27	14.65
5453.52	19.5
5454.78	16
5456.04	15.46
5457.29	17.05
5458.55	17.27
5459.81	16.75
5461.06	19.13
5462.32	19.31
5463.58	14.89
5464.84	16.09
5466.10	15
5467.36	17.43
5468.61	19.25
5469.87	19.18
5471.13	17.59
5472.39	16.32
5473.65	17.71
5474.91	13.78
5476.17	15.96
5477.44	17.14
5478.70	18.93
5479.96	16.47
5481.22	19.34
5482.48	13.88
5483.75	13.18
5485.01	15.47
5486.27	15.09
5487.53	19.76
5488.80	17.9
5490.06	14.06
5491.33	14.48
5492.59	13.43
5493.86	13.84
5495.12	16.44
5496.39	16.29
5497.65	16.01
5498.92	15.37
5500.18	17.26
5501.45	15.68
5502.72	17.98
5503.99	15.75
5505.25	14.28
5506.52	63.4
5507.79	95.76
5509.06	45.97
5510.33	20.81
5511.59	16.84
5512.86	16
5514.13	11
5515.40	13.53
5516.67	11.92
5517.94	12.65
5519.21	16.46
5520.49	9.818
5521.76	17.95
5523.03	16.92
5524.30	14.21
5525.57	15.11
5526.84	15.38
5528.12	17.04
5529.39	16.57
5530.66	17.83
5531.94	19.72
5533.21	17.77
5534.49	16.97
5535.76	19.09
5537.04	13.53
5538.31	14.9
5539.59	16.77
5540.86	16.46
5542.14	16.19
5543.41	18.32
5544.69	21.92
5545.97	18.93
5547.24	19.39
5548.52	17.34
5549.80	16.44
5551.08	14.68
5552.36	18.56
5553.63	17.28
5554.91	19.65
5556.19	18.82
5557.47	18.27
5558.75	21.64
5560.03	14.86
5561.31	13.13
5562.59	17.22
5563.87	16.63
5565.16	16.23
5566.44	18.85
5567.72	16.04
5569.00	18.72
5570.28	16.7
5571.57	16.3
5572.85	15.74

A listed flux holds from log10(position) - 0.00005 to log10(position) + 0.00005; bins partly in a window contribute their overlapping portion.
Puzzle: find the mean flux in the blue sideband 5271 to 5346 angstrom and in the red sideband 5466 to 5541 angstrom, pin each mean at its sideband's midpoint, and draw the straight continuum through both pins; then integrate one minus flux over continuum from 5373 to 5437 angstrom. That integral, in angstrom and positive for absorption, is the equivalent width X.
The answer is 2.9 angstrom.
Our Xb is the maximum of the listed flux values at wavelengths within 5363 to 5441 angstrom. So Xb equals 25.82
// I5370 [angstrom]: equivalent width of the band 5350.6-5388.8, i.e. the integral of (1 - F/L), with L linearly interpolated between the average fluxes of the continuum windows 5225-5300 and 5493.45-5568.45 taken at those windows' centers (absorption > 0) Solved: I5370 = 2.3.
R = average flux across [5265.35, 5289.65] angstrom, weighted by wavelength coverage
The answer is 19.7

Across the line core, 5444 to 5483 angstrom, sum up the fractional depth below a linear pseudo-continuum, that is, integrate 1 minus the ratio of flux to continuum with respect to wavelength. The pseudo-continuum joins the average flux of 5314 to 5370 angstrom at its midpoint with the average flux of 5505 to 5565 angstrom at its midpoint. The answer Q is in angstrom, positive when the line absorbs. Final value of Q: 4.1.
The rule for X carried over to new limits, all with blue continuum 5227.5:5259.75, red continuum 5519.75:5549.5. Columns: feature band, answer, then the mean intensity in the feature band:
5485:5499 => 1.3 angstrom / 15.7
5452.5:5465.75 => 0.5 angstrom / 17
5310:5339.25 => -1.2 angstrom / 19.8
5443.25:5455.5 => -0.3 angstrom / 18.2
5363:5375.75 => -1.2 angstrom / 20.4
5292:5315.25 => 1.2 angstrom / 18.3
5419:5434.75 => 1.2 angstrom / 16.7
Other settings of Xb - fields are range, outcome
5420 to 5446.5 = 22.78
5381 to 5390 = 20.03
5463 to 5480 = 19.25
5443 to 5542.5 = 95.76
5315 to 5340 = 23.87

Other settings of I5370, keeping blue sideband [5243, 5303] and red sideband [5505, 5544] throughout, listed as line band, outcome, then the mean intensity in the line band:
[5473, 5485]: 2.6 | 16.2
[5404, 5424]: 1.8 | 18.5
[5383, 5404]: 2.5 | 17.8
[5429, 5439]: 1.7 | 17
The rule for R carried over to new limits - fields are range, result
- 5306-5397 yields 18.7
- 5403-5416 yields 18.9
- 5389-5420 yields 18.3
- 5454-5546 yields 18.5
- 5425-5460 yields 17.8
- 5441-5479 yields 17.7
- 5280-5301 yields 19.3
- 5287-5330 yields 18.9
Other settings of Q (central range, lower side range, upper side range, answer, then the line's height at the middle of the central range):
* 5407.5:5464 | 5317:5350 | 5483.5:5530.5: 5.0 angstrom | 19.7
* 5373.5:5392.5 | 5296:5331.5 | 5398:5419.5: 0.0 angstrom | 18.9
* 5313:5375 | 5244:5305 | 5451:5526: 0.7 angstrom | 19.1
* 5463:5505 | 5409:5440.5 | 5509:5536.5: 2.0 angstrom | 17.1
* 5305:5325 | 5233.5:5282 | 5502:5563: 0.2 angstrom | 19.6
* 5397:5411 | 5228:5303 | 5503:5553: 1.2 angstrom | 19.9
